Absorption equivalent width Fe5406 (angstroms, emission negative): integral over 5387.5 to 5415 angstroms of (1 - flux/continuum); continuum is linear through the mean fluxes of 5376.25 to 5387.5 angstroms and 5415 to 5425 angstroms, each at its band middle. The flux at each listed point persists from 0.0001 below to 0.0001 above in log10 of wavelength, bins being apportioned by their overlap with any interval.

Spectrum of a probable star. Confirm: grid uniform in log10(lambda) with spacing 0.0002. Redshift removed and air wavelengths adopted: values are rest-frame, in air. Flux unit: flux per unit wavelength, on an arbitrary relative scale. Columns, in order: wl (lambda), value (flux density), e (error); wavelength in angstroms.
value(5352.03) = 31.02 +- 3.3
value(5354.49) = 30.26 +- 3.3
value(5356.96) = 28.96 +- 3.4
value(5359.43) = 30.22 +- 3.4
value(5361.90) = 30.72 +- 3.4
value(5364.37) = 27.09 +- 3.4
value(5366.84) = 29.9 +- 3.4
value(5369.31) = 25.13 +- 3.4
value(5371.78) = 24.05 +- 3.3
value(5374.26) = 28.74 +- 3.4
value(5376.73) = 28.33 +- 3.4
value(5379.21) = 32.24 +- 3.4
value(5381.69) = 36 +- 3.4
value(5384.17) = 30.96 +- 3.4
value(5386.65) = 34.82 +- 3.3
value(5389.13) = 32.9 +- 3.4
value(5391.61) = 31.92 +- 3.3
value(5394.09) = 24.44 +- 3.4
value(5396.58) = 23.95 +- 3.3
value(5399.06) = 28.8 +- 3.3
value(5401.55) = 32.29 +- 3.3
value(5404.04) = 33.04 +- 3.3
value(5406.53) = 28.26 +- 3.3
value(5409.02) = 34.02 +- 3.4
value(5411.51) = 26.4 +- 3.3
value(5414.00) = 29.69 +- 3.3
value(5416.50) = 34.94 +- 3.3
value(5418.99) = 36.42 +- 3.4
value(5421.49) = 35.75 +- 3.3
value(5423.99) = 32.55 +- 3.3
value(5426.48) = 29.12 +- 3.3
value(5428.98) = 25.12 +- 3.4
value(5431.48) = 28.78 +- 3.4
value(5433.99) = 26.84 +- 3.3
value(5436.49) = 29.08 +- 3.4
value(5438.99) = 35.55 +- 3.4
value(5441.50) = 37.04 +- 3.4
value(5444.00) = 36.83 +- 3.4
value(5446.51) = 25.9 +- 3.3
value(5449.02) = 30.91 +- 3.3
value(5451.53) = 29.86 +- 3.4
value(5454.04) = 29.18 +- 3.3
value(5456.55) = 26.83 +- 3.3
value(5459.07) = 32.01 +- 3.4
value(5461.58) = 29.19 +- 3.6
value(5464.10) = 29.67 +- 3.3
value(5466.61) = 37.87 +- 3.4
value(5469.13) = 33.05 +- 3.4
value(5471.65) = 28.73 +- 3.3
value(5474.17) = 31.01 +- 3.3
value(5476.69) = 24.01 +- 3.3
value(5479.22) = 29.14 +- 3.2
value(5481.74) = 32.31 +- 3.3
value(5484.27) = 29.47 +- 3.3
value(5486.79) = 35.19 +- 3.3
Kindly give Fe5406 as 3.3 angstroms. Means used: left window 32.6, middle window 29.7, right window 34.8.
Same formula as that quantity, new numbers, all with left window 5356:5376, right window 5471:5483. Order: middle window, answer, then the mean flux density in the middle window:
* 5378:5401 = -2.0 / 30.7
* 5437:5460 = -2.1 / 31.5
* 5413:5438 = -2.0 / 30.9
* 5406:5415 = -0.4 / 29.7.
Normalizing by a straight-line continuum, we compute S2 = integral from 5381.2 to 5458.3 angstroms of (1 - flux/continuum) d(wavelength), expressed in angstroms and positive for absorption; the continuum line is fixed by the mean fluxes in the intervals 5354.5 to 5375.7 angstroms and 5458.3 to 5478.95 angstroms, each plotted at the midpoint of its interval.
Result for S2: -3.69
